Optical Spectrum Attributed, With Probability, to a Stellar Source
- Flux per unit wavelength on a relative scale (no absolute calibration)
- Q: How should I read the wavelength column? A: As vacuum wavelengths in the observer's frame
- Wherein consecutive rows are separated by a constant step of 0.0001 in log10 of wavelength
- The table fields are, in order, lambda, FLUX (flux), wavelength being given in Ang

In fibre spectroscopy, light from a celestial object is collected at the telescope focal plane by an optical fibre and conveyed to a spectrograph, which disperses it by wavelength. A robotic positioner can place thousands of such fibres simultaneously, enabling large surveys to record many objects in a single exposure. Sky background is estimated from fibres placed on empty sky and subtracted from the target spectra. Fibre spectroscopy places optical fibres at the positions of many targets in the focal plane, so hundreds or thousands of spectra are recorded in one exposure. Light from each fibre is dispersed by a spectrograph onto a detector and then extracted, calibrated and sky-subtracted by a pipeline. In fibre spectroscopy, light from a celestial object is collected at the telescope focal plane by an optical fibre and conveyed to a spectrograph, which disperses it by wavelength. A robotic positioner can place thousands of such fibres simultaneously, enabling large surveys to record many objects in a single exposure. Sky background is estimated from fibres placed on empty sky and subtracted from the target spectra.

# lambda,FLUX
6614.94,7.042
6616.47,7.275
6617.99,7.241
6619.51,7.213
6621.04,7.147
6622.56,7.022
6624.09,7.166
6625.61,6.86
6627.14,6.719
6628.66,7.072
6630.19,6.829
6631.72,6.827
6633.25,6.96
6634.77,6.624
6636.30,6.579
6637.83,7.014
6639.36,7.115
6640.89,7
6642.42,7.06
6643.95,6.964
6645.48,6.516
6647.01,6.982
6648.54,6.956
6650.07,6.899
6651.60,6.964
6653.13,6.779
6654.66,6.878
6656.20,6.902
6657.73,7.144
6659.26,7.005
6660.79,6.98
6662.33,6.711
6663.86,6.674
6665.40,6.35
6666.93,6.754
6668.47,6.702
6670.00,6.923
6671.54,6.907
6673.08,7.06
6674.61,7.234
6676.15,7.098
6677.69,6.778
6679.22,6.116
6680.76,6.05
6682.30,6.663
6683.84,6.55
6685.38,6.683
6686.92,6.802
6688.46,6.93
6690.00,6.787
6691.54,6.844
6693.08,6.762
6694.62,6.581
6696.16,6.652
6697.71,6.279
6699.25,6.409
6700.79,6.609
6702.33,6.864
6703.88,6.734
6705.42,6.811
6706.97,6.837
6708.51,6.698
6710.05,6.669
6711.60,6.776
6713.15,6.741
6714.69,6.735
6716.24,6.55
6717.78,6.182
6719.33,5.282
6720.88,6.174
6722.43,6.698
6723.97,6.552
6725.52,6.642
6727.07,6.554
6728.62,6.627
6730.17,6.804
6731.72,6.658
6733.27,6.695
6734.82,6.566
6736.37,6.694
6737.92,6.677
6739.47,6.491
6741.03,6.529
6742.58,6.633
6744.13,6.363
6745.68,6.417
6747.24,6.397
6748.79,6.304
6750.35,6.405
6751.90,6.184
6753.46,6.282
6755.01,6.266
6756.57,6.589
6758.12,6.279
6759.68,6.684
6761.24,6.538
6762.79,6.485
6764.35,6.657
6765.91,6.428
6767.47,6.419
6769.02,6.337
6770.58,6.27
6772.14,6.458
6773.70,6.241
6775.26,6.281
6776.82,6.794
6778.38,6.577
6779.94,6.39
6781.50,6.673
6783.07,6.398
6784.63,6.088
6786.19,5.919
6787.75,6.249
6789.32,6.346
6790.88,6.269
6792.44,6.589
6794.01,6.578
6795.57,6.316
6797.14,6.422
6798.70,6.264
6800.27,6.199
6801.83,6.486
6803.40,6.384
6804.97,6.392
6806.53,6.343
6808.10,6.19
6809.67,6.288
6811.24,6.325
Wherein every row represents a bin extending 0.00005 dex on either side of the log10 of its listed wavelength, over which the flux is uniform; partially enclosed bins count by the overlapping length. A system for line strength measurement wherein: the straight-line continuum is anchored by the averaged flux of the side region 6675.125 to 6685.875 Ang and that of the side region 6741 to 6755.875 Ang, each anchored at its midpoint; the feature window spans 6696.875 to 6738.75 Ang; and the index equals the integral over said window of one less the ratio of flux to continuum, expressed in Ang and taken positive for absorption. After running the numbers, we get -0.7 Ang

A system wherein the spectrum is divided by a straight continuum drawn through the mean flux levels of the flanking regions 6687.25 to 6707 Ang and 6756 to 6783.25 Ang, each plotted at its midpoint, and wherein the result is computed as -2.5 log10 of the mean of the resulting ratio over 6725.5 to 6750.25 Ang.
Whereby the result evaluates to 0.00 mag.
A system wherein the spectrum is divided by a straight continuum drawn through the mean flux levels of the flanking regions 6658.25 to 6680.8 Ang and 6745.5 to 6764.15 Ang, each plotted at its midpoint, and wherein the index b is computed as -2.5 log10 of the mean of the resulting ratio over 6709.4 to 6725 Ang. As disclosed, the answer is 0.02 mag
